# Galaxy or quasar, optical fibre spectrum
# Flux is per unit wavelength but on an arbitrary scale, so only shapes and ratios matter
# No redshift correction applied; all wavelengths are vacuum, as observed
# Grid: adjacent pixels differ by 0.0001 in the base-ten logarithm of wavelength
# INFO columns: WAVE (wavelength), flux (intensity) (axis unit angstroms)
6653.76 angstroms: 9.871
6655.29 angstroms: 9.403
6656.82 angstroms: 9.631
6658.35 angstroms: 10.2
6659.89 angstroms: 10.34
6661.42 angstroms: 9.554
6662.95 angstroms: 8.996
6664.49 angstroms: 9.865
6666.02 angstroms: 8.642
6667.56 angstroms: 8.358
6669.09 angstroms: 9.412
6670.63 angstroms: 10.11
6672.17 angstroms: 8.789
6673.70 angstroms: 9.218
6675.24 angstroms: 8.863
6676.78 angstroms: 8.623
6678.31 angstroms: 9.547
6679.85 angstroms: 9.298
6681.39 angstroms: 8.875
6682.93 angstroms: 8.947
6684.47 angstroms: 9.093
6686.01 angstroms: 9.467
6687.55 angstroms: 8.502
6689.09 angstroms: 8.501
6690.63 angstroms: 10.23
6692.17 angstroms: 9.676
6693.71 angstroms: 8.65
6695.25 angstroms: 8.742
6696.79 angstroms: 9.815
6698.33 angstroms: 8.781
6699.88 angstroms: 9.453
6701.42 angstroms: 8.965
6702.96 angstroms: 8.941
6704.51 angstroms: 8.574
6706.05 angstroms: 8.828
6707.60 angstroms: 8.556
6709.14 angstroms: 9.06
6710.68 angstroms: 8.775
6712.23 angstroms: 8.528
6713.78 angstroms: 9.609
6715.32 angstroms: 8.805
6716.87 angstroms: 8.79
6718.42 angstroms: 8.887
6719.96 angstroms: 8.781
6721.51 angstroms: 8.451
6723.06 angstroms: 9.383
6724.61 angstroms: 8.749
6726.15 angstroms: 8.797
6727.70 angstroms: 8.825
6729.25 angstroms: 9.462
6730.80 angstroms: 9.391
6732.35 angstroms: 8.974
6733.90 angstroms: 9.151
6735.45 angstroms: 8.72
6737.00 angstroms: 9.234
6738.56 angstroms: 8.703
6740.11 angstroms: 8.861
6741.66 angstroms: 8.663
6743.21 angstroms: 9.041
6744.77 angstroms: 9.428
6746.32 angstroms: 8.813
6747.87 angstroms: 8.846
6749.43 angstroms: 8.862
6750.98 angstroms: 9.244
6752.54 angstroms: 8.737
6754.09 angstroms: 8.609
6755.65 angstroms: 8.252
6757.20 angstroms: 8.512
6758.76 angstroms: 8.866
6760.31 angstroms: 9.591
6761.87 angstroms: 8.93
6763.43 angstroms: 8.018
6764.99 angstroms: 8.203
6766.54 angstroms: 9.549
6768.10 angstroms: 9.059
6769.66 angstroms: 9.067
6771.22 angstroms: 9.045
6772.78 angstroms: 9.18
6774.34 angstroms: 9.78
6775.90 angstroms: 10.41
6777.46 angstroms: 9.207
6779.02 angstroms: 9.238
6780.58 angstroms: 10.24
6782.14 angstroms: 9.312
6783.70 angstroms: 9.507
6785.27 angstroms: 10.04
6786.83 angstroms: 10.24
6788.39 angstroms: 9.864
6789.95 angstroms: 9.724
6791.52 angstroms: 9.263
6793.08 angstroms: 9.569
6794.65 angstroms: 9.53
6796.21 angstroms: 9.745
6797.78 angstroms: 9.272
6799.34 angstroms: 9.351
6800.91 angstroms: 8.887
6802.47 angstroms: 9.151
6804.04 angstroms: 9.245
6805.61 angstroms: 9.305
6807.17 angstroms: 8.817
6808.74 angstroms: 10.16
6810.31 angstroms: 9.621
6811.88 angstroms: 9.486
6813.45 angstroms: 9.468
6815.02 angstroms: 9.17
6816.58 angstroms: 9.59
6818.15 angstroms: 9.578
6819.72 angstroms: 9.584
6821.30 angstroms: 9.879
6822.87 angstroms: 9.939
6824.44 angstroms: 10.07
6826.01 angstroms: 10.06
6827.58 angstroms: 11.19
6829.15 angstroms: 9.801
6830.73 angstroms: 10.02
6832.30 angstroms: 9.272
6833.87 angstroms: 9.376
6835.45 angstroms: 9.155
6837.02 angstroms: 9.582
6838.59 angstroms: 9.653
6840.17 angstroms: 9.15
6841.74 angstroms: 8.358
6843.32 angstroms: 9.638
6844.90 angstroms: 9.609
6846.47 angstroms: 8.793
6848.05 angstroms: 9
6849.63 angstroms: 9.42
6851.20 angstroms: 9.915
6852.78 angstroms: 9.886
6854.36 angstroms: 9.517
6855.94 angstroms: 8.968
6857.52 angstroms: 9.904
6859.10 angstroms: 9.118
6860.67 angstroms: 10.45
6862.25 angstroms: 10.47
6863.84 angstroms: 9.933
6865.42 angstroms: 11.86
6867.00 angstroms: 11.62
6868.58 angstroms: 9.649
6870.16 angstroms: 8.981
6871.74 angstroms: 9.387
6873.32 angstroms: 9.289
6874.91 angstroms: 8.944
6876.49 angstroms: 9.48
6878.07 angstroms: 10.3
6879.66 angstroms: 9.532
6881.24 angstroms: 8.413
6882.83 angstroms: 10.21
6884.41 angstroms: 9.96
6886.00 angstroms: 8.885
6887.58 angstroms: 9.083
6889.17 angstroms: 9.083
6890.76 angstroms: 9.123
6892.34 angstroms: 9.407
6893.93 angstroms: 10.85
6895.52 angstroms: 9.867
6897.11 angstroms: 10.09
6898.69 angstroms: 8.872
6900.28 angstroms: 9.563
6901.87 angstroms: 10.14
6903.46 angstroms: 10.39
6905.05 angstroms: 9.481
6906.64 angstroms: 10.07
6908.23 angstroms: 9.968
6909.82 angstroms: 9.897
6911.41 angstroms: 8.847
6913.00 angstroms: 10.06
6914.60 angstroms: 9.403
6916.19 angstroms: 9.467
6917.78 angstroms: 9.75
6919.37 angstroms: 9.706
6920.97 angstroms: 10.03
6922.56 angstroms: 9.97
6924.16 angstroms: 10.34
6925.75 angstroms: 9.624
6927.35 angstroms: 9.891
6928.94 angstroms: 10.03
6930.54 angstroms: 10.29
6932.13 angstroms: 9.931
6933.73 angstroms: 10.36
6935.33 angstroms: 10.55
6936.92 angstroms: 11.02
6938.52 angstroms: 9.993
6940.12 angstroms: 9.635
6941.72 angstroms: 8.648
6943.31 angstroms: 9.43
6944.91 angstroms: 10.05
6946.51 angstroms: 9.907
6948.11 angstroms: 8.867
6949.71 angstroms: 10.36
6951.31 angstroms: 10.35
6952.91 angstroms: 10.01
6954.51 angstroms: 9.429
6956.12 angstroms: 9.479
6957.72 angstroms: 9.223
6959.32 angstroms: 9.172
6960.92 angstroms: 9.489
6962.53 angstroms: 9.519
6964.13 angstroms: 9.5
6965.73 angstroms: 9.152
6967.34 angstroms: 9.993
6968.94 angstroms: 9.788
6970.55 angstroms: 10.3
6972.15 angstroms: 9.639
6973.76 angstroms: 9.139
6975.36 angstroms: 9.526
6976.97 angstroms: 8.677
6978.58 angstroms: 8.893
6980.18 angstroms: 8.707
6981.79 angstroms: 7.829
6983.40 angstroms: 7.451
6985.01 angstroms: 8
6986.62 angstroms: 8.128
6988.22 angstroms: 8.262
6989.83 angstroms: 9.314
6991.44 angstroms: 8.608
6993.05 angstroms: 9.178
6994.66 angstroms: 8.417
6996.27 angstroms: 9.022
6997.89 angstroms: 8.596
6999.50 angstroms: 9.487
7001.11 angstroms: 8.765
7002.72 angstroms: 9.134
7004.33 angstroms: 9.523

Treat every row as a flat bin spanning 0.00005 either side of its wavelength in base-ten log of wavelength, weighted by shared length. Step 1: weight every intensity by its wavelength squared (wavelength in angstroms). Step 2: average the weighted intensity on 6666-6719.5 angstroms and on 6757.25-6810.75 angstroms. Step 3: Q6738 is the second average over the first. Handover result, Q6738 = 1.1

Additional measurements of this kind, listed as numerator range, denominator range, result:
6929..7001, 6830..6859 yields 1.03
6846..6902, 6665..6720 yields 1.13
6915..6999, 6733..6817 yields 1.08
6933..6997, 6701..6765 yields 1.12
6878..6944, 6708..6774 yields 1.15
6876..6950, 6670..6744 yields 1.15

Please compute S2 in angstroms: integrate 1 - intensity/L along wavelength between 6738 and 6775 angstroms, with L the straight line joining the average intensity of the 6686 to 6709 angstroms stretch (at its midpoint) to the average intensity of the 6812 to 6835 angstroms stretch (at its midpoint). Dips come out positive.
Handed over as 1.8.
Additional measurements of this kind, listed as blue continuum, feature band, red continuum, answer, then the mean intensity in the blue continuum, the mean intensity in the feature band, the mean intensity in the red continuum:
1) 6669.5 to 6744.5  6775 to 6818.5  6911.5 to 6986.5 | -1.5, 9.02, 9.54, 9.56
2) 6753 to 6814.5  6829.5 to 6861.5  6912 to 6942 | 0.5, 9.31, 9.45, 9.94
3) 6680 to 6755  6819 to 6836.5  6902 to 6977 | -0.9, 8.97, 9.84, 9.77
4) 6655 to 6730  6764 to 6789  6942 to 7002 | -1.0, 9.11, 9.48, 9.18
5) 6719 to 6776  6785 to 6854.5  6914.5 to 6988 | -3.0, 8.96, 9.55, 9.53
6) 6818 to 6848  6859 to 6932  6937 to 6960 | -1.2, 9.6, 9.79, 9.66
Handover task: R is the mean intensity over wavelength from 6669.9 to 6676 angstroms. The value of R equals 9.24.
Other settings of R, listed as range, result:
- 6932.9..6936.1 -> 10.4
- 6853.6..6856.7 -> 9.24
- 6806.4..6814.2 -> 9.5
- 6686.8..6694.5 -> 9.12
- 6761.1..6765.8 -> 8.4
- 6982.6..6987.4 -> 7.85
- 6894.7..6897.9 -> 9.98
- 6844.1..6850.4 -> 9.2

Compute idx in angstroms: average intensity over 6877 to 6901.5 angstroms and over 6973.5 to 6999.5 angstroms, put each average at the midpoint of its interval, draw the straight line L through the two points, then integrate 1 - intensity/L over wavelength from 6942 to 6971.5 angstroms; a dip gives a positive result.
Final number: -2.45 angstroms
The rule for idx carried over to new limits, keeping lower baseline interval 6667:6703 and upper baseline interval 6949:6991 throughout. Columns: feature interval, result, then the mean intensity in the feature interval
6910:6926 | -0.95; 9.73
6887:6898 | -0.56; 9.65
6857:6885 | -2.10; 9.86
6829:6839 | -0.40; 9.53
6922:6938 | -1.77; 10.2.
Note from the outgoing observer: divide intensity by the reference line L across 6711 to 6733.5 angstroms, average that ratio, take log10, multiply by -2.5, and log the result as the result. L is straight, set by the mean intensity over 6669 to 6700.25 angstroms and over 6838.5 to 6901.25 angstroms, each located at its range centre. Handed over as 0.03 mag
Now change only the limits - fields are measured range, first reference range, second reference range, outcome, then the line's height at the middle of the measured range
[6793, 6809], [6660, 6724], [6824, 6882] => 0.02 mag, 9.47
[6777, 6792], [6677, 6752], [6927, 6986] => -0.06 mag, 9.15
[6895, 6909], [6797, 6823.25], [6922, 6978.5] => -0.02 mag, 9.63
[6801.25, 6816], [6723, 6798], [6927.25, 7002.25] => -0.02 mag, 9.22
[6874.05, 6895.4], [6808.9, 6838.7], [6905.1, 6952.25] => 0.04 mag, 9.81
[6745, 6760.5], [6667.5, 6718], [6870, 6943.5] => 0.05 mag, 9.24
